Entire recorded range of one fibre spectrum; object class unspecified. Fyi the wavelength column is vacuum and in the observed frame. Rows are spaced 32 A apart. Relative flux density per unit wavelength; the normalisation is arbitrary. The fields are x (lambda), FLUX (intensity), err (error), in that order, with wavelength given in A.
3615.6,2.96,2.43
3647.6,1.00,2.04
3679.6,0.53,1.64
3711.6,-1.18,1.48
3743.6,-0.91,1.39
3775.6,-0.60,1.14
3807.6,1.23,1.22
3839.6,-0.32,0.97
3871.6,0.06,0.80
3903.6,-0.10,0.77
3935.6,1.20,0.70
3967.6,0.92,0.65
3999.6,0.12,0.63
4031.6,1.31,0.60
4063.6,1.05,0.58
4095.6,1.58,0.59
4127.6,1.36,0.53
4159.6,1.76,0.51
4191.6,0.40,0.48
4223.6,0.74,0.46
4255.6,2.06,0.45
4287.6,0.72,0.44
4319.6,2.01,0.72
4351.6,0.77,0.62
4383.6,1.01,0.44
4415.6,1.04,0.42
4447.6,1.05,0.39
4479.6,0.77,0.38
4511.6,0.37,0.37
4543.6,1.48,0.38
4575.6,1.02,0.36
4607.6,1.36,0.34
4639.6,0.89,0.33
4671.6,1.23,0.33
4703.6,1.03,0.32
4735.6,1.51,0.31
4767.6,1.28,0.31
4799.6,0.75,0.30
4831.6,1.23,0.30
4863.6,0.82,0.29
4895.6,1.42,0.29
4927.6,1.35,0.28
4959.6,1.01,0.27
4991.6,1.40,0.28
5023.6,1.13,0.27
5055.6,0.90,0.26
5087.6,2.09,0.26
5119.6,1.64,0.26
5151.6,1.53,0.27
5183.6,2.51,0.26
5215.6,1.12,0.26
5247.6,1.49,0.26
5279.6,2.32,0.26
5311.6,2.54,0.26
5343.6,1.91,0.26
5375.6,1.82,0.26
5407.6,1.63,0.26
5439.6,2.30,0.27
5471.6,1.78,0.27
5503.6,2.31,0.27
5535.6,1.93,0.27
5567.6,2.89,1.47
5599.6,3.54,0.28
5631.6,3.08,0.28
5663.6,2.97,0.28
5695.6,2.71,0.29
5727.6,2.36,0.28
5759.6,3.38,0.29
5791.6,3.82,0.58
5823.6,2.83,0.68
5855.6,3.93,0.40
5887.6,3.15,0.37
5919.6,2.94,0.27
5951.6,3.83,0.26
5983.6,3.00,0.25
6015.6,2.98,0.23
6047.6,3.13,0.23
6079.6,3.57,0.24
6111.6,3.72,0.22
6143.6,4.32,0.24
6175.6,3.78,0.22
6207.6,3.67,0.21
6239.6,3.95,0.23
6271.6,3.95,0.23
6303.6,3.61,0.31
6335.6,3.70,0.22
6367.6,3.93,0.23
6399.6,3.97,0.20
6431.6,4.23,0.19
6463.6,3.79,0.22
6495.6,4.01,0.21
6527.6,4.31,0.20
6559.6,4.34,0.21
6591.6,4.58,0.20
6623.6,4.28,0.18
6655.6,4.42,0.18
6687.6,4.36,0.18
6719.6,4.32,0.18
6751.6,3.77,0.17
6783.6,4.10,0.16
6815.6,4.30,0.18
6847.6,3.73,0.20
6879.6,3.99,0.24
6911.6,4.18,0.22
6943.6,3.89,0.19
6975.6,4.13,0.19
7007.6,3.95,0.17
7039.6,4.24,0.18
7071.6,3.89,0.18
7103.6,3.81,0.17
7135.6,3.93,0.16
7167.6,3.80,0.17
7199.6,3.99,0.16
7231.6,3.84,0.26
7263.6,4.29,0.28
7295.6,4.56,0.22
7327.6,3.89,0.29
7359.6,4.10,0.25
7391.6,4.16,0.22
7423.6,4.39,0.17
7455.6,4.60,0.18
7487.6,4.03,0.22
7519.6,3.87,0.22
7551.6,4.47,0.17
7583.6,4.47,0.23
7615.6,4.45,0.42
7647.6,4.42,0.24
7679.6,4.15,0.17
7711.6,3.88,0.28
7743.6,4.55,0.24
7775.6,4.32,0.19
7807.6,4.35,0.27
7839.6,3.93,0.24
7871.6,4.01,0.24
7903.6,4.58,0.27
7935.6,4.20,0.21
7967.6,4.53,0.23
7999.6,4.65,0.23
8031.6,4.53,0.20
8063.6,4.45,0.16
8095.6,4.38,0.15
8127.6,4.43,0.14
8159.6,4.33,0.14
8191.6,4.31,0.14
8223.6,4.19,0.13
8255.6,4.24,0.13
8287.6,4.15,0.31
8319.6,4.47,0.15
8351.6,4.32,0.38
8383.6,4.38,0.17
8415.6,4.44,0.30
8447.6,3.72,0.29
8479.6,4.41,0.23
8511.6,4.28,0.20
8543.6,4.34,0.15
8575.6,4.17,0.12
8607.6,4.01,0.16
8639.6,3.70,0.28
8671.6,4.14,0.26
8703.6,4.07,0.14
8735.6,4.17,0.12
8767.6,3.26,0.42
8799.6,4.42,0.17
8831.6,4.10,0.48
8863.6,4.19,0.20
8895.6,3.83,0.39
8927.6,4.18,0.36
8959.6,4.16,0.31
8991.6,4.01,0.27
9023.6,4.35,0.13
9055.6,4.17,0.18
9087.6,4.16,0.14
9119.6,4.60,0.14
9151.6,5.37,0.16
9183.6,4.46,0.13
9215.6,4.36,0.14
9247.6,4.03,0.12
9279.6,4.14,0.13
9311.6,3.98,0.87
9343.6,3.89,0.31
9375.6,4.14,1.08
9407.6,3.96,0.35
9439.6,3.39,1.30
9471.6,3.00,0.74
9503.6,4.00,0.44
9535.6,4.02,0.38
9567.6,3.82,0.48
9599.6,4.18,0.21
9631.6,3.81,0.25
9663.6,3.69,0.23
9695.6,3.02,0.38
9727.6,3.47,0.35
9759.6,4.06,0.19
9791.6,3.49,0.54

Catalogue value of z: 0.39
